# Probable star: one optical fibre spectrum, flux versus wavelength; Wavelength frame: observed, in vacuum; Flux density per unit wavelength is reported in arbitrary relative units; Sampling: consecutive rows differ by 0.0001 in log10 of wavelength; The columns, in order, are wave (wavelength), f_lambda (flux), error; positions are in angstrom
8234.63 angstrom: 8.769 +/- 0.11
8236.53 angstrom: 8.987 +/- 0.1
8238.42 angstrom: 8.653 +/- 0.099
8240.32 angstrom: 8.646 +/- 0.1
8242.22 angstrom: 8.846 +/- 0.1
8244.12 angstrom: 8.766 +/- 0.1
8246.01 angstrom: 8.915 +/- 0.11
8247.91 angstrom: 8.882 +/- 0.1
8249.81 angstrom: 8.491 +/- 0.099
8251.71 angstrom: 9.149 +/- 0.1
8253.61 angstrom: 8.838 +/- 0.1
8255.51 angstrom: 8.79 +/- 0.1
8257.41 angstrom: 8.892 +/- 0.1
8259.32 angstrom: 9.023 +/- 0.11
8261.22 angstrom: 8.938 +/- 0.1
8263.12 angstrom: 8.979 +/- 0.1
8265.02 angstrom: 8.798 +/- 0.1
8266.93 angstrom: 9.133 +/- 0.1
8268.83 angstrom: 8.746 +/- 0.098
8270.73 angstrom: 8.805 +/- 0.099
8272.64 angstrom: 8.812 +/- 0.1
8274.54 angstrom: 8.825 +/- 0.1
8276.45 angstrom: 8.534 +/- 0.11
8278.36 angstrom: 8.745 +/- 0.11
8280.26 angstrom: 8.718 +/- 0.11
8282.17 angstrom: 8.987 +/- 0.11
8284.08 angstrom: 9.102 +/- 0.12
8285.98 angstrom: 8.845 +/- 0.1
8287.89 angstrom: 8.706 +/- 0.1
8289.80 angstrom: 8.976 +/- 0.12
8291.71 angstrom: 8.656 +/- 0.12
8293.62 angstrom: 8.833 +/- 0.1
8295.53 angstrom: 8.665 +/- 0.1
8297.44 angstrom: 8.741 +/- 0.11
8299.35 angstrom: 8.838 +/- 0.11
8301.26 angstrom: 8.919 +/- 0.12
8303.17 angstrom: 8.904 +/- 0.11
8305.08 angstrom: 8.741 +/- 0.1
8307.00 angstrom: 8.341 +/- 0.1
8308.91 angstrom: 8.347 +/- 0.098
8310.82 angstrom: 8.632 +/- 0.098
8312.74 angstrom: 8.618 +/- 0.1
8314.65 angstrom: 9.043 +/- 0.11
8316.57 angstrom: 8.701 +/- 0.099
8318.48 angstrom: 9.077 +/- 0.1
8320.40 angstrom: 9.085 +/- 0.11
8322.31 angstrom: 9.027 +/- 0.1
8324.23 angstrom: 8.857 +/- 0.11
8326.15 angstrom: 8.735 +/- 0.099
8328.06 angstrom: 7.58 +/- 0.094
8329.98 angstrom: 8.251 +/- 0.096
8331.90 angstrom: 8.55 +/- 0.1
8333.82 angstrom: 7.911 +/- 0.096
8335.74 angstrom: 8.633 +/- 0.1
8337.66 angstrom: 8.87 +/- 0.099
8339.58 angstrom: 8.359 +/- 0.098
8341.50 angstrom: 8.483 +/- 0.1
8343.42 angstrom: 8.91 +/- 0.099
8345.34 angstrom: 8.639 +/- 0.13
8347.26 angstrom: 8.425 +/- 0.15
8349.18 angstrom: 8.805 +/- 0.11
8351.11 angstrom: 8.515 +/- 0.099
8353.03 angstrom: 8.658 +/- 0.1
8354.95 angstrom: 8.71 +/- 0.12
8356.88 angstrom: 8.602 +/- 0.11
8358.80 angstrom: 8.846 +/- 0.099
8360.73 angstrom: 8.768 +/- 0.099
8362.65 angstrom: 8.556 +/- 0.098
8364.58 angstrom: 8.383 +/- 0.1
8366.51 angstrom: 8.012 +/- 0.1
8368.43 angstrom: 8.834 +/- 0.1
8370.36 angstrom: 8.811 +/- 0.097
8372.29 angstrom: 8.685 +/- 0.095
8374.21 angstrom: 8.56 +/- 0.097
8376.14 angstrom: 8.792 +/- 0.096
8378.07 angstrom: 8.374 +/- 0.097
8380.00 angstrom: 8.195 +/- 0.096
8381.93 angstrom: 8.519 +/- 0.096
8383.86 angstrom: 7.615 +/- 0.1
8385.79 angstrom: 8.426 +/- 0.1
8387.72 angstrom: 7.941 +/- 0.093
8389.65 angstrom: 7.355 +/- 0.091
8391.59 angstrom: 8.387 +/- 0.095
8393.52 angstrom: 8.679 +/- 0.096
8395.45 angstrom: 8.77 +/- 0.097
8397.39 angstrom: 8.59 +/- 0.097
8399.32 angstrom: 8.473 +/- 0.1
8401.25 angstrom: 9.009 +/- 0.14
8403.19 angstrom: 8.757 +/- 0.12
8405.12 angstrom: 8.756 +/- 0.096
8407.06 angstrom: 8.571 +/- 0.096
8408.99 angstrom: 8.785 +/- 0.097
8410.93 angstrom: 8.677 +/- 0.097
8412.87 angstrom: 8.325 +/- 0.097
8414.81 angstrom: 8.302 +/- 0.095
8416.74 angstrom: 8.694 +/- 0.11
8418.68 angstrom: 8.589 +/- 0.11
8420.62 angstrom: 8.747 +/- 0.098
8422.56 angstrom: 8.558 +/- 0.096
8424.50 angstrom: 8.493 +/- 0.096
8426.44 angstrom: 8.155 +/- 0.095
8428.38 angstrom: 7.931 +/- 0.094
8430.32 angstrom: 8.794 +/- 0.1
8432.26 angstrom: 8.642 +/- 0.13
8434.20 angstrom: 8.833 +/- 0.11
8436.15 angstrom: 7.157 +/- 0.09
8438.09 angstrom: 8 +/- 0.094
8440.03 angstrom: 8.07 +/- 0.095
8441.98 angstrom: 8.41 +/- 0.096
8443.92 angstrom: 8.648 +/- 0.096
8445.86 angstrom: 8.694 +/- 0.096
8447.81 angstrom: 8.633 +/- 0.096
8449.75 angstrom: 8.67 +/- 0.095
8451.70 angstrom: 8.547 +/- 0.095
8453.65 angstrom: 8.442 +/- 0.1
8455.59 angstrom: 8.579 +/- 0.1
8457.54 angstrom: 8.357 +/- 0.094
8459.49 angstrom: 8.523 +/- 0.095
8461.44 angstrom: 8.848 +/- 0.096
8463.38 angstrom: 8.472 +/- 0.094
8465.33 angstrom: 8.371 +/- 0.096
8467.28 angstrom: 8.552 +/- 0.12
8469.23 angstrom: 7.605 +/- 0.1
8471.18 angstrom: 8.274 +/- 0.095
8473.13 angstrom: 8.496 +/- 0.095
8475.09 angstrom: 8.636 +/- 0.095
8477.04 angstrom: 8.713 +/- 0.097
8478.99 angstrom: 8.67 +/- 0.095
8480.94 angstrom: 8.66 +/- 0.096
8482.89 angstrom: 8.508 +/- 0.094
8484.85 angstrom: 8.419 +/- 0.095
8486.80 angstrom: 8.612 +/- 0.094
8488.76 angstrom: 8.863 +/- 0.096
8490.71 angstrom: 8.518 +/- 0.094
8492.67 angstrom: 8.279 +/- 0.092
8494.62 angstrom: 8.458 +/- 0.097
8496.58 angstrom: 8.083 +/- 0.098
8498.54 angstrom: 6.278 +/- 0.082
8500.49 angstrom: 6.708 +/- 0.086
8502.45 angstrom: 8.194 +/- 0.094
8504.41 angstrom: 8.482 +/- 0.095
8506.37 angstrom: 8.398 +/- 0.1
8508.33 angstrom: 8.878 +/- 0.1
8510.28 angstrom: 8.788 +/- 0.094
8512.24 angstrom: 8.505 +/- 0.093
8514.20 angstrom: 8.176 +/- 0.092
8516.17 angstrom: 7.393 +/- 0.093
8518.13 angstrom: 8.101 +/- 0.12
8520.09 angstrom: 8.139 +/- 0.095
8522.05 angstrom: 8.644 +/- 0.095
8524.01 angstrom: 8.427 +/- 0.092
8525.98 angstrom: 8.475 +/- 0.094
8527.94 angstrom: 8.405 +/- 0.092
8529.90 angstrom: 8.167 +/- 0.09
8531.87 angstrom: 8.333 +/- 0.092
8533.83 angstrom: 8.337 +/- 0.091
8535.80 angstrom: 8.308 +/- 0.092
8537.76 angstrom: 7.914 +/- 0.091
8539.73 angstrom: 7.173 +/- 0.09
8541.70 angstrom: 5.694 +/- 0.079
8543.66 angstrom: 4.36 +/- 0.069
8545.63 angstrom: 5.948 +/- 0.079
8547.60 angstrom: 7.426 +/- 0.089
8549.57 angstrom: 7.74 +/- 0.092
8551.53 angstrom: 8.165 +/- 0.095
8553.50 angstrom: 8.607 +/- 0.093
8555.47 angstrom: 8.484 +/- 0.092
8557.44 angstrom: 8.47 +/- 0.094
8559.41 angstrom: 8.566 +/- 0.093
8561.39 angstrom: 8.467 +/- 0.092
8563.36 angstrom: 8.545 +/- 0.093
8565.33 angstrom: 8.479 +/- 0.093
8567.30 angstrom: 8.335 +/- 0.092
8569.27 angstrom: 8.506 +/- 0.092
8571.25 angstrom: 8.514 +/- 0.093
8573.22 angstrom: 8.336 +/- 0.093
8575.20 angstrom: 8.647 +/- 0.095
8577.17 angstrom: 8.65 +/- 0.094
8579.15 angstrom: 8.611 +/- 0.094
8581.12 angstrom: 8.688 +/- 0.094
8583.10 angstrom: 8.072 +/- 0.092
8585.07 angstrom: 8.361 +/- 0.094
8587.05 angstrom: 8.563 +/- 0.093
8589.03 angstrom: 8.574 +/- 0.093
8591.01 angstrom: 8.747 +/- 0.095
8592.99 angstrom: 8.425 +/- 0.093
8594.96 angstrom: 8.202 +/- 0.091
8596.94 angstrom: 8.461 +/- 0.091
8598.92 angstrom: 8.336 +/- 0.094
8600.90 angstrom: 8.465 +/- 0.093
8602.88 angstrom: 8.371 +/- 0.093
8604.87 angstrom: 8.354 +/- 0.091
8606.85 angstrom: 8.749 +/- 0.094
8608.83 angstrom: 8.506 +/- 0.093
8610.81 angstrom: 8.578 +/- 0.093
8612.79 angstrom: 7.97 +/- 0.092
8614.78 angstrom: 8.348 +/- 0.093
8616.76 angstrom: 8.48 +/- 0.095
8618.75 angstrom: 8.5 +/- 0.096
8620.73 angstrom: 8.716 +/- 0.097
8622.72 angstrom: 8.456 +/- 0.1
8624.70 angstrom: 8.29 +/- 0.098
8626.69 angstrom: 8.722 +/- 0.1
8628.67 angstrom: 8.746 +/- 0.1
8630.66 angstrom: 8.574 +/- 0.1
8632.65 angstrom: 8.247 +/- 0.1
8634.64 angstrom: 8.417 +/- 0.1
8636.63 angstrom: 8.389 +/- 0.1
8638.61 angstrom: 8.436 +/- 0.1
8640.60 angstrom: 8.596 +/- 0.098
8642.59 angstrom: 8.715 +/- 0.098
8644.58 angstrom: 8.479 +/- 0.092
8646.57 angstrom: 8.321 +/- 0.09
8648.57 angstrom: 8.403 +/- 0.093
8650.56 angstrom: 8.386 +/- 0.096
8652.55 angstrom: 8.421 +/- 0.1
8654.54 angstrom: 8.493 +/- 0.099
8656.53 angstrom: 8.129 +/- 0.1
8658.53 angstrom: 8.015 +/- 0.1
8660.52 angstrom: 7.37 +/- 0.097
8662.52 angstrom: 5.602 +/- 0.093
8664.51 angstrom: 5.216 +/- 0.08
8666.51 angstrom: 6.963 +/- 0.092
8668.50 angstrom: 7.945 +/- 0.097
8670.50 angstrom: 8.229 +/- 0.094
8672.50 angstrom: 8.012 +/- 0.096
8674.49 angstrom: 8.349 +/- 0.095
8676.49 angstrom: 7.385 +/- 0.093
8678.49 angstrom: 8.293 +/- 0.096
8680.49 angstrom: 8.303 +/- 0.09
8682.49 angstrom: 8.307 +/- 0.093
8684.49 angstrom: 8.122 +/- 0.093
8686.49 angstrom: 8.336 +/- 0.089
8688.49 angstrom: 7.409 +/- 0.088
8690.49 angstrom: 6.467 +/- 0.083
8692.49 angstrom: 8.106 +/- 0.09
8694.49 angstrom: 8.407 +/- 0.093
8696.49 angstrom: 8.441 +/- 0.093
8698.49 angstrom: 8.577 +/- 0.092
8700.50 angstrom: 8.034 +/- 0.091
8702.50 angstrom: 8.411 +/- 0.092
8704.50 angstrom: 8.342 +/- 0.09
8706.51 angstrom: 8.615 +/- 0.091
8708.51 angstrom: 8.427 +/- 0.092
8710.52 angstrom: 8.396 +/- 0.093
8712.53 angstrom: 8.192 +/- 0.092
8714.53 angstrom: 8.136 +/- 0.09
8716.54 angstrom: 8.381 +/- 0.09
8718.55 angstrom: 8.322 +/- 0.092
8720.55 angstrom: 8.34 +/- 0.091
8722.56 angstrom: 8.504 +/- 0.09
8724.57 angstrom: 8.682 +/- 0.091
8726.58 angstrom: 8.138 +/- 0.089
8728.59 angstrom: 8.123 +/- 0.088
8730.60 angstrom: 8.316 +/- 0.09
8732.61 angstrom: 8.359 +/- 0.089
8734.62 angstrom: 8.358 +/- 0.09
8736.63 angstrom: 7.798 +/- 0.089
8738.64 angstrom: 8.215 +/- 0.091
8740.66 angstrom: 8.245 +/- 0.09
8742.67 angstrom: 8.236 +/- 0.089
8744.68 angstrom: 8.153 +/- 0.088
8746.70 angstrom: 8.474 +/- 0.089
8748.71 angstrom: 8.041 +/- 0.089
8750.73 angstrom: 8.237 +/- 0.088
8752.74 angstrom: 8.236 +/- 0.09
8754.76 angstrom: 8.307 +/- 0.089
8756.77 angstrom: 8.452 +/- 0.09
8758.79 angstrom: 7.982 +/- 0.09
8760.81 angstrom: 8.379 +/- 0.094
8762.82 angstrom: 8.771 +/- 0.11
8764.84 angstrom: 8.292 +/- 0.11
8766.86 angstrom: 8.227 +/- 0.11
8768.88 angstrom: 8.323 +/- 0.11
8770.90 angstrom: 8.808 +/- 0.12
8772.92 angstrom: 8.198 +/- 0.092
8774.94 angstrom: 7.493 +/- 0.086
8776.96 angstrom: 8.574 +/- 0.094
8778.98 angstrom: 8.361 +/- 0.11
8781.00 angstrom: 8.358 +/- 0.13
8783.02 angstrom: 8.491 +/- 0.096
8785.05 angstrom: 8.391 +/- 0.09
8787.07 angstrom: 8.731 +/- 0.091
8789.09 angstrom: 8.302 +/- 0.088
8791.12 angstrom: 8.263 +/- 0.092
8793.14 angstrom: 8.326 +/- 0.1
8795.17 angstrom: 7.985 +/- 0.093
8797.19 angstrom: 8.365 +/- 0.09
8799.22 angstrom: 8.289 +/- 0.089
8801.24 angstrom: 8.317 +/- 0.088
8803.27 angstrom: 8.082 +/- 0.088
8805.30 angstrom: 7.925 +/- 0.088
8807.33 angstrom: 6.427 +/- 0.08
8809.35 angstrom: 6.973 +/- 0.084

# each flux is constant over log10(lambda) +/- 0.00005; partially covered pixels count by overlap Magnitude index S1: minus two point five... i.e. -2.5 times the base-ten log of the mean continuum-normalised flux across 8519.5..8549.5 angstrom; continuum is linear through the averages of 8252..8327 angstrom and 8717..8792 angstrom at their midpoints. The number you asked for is 0.13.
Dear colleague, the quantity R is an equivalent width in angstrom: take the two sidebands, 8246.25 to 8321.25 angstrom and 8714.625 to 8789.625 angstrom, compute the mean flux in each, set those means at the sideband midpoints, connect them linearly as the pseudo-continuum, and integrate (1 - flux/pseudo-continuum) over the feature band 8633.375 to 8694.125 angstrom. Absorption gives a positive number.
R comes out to 3.5 angstrom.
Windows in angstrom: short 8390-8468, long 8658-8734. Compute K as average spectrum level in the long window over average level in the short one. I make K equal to 0.9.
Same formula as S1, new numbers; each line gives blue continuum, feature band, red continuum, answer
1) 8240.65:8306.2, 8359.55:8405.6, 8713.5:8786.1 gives 0.031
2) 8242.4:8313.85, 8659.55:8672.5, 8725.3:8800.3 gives 0.201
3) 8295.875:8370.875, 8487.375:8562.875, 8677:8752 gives 0.061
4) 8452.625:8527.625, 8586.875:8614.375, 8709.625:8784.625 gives -0.017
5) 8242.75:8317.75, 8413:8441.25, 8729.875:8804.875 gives 0.038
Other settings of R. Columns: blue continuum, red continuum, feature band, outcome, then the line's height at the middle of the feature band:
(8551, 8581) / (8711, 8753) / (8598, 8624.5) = -0.02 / 8.44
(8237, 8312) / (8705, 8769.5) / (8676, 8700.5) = 0.96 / 8.35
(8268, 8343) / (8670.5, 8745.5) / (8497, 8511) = 0.83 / 8.45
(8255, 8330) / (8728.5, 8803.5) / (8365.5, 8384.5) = 0.53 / 8.69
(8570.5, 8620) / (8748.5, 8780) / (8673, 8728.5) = 1.07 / 8.36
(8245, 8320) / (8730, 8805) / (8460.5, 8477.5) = 0.35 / 8.61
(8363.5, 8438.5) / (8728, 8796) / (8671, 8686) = 0.37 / 8.33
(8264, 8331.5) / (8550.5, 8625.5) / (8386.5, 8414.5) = 0.48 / 8.65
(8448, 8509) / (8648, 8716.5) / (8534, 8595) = 0.98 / 8.19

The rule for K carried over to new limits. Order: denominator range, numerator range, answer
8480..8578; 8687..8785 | 1.02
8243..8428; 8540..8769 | 0.95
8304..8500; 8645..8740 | 0.95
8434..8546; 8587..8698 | 1.00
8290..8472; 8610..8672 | 0.95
